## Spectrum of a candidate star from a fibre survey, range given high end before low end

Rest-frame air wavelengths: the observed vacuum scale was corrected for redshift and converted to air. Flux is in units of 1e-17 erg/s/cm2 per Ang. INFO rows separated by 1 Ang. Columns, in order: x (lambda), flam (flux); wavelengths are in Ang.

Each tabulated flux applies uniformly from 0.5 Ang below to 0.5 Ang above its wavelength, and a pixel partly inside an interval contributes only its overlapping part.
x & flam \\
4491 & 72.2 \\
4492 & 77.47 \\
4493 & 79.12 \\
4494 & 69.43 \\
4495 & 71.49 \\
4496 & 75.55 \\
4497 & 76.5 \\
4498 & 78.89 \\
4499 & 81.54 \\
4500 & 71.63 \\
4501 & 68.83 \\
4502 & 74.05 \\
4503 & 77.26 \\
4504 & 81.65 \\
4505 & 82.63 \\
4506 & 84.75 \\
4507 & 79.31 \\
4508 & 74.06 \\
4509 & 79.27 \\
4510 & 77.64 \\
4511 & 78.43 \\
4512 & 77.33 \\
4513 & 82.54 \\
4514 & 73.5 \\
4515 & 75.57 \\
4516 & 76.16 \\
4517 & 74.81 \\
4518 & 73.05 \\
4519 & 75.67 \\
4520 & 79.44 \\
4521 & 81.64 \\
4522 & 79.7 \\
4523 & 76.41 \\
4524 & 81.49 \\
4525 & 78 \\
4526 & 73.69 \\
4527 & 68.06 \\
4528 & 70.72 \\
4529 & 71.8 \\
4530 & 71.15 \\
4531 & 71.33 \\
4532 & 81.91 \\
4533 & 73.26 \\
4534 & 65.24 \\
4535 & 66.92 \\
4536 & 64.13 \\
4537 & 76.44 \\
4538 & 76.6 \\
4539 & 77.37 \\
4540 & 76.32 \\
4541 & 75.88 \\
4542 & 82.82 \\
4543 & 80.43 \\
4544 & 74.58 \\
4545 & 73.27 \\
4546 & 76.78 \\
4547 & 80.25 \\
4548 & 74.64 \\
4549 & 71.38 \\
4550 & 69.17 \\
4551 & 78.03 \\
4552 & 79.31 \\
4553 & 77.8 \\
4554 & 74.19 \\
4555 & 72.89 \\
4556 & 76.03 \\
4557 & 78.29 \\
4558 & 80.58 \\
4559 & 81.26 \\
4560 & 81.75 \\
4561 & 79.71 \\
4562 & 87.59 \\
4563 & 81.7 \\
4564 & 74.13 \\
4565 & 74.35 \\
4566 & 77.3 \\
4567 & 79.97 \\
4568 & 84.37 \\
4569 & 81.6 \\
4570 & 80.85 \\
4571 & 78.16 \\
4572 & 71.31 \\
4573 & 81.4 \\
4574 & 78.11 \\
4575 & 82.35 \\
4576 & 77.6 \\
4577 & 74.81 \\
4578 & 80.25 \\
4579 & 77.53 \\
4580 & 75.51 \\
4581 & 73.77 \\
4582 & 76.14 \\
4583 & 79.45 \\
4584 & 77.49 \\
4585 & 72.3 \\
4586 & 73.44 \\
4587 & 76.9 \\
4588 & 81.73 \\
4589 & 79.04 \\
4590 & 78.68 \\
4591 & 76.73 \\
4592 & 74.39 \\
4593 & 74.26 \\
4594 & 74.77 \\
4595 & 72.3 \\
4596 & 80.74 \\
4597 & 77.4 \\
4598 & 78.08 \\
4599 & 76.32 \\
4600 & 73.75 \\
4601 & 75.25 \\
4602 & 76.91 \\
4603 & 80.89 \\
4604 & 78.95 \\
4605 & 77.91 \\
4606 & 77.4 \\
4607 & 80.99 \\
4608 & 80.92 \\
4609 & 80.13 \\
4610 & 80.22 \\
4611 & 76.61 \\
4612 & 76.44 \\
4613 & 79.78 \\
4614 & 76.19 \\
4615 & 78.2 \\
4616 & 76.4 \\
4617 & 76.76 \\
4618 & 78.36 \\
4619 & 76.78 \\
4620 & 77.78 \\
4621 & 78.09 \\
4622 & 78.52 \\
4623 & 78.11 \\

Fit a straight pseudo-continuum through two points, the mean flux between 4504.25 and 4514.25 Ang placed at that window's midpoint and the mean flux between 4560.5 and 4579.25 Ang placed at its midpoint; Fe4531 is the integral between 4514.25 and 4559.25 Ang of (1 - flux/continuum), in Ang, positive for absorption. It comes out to 2.1 Ang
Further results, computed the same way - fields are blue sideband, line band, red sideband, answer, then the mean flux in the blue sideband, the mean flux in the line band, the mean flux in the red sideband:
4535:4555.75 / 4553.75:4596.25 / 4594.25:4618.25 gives -0.7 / 75.4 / 77.8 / 77.8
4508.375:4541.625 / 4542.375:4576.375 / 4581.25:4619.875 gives -0.8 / 75.2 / 78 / 77.3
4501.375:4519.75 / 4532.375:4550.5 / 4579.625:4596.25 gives 0.7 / 77.6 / 74.2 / 76.3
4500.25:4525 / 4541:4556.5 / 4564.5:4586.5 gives 0.3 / 77.7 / 76.1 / 77.6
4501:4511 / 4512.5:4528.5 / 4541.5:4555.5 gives 0.3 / 78.4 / 76.3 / 76.1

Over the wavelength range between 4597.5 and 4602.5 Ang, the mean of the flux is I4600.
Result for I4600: 76.1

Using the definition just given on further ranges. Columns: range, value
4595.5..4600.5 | 77.3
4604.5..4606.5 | 77.7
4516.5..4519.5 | 74.5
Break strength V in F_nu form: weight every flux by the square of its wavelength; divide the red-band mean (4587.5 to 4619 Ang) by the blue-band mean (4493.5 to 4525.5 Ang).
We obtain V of 1.05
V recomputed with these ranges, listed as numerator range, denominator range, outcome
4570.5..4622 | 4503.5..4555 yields 1.05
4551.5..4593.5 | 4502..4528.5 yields 1.03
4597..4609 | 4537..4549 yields 1.04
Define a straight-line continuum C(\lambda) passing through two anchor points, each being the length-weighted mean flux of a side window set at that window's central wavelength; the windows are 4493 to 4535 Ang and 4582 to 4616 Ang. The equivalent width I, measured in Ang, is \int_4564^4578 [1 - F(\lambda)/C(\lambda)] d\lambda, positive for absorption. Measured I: -0.3 Ang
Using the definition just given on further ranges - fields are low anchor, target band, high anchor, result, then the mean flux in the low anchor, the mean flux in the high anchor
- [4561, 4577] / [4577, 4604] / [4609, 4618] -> 0.63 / 79.3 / 77.8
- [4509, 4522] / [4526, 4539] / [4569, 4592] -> 0.94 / 77.3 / 77.5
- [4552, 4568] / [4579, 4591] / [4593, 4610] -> 0.20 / 78.7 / 77.6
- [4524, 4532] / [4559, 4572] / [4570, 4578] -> -0.45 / 73.3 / 78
